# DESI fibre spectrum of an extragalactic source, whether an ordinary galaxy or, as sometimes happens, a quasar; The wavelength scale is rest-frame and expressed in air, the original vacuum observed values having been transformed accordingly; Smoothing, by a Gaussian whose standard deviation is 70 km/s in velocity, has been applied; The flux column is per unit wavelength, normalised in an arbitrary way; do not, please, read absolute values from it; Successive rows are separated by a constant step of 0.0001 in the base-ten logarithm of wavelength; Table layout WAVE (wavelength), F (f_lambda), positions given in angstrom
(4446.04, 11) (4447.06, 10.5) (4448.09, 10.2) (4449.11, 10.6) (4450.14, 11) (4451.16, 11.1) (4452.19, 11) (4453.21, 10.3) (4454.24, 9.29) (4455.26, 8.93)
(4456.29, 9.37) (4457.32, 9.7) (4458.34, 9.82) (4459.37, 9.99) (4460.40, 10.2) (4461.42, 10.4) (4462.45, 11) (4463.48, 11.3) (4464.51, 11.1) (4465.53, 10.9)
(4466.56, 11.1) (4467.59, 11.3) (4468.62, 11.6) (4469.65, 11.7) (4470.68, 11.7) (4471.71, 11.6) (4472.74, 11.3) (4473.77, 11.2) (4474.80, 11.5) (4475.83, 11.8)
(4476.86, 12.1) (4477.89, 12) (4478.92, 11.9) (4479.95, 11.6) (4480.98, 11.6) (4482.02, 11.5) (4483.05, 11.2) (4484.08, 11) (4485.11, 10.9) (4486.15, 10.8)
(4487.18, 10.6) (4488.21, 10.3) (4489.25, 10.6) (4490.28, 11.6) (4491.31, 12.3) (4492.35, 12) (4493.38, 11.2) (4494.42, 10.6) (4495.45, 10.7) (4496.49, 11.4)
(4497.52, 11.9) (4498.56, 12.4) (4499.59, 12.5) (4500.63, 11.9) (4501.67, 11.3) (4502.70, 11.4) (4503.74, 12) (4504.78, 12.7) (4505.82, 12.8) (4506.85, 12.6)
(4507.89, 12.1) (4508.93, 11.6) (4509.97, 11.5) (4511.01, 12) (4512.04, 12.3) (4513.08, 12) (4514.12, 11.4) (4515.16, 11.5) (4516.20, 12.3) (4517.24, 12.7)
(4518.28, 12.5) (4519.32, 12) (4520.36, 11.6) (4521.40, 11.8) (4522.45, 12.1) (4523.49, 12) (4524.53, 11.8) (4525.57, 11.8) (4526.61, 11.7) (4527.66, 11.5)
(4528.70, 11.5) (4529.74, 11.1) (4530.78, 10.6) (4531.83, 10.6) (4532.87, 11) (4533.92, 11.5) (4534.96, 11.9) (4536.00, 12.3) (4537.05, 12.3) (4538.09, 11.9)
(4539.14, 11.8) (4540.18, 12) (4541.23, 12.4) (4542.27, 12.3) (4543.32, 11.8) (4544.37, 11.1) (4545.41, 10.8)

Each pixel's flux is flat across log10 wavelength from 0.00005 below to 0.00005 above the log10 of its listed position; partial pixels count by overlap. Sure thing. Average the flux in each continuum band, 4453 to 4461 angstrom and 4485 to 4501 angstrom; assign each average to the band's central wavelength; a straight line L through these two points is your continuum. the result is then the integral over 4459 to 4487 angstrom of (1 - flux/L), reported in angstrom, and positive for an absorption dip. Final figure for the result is -2.3 angstrom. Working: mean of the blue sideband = 9.69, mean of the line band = 11.3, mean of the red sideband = 11.4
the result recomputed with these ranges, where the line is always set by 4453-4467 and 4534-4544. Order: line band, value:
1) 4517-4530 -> -0.2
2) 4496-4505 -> -0.6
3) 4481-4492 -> -0.3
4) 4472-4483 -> -1.0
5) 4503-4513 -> -0.7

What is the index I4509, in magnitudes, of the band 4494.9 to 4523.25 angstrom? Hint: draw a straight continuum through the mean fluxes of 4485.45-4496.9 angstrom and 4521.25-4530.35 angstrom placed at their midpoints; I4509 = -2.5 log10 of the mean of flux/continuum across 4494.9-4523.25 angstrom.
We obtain -0.05 mag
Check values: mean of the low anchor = 11.1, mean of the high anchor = 11.7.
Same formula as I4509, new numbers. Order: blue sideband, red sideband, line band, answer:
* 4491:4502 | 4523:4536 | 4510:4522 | -0.04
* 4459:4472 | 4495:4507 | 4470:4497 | 0.02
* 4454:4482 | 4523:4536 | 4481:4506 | -0.03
